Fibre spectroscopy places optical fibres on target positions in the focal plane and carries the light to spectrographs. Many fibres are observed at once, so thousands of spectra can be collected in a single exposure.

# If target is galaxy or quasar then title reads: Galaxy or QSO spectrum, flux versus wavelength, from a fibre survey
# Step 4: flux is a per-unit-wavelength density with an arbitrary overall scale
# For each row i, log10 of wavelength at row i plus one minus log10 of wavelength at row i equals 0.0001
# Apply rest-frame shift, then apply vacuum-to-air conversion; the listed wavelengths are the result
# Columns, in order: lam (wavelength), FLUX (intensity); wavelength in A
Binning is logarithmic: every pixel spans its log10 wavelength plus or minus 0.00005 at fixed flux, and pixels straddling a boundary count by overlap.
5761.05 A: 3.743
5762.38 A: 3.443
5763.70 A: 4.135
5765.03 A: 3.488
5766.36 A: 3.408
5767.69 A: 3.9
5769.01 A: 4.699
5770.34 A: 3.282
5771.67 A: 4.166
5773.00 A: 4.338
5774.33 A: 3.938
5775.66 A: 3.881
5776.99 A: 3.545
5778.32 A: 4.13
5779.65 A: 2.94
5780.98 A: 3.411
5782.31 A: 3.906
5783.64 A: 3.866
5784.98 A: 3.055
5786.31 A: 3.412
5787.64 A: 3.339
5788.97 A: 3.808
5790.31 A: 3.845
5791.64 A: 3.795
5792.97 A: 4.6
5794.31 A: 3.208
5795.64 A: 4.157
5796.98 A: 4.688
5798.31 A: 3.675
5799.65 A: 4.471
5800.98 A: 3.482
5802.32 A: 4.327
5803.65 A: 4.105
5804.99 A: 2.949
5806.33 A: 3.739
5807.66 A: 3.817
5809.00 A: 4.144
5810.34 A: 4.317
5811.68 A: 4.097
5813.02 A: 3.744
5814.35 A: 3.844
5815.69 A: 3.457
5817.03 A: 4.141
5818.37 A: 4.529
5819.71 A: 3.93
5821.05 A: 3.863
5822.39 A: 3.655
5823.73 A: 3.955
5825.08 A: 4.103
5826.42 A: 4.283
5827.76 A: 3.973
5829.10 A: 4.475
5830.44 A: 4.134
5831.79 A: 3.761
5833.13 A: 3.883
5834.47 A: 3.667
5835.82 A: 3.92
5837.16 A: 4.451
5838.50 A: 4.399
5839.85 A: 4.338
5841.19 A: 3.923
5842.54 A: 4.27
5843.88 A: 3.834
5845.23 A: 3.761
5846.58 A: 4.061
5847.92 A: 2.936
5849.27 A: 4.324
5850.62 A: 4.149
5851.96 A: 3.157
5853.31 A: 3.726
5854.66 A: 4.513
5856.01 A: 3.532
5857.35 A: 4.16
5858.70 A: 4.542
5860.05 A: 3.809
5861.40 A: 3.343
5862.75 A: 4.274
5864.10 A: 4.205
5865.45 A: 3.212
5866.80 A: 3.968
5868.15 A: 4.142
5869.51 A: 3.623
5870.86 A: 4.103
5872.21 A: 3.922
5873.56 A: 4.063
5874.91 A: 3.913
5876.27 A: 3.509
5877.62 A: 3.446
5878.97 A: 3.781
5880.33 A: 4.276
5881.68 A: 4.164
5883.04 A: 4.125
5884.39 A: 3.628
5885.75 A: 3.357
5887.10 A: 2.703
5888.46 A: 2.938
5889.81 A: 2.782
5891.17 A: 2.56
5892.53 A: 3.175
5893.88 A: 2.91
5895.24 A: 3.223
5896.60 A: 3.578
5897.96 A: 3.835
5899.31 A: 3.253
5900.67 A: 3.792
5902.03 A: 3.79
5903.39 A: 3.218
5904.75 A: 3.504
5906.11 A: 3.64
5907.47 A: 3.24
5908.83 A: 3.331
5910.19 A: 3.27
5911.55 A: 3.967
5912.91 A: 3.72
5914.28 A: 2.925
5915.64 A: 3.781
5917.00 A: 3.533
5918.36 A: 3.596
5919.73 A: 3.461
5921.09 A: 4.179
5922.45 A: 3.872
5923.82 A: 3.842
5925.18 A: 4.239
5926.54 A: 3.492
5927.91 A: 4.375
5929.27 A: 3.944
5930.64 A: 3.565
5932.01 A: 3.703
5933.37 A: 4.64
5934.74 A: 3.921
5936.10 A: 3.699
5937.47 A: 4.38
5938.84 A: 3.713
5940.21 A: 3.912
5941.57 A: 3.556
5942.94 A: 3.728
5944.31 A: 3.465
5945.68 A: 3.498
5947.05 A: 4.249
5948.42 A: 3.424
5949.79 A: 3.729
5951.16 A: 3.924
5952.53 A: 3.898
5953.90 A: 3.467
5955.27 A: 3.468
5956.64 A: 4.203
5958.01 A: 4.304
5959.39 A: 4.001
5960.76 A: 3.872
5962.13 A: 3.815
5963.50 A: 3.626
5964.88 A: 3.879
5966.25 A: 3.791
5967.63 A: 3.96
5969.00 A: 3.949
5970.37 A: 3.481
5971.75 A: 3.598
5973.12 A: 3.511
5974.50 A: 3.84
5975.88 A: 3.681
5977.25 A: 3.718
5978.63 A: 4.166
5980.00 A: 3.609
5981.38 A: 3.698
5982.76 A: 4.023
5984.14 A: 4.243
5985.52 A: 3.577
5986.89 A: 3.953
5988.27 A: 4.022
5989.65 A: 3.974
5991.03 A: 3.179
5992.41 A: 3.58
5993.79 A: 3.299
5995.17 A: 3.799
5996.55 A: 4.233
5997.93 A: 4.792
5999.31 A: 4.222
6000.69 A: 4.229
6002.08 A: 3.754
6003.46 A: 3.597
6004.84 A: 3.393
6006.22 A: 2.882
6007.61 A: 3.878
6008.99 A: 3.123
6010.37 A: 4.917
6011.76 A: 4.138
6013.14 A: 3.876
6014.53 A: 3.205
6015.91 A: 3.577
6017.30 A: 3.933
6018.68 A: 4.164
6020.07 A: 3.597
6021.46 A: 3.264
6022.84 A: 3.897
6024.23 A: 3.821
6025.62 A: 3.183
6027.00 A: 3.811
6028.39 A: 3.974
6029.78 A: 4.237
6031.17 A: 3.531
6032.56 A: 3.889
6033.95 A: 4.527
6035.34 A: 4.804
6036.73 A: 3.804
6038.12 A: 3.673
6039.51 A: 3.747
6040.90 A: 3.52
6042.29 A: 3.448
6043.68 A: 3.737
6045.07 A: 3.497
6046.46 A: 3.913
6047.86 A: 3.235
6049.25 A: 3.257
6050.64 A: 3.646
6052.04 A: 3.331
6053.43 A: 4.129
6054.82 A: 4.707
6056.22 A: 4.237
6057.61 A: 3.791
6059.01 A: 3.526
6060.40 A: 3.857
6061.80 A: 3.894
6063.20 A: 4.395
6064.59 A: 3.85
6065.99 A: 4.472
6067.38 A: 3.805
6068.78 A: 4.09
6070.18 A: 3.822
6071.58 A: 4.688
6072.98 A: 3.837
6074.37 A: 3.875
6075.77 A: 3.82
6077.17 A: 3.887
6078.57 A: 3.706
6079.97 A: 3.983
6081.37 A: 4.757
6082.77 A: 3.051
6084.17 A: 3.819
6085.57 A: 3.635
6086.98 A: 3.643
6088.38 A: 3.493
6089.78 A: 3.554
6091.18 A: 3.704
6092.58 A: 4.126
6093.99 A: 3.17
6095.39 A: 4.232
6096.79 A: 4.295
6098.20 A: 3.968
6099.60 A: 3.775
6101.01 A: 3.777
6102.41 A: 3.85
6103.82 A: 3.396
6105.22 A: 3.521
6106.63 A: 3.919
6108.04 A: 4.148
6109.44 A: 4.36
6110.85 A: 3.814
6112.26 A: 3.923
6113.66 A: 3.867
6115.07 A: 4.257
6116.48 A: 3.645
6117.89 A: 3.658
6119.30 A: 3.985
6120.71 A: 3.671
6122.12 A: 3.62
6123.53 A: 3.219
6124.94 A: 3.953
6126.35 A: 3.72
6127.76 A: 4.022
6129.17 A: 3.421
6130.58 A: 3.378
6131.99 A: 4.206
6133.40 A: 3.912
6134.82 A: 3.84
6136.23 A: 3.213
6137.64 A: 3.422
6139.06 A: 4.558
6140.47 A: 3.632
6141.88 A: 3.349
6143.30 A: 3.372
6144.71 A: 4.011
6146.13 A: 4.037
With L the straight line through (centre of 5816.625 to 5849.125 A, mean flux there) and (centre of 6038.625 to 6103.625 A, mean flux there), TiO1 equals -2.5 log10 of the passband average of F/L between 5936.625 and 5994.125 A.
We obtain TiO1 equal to 0.04 mag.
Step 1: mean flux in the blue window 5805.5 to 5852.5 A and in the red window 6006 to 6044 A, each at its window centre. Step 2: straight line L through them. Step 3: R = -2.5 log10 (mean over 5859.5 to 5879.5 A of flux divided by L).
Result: 0.03 mag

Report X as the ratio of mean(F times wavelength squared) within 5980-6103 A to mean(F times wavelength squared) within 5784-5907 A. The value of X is 1.08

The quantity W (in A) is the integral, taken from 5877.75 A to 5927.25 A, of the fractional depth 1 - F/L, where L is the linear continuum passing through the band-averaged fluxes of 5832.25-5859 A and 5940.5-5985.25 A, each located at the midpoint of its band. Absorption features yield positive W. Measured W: 4.64 A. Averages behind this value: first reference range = 3.97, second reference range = 3.79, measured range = 3.52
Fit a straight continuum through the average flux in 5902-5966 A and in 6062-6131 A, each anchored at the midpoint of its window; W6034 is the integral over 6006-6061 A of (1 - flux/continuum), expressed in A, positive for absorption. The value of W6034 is 0.4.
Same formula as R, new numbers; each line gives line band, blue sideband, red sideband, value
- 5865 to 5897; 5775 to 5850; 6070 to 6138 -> 0.10 mag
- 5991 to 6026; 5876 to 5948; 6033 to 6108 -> 0.00 mag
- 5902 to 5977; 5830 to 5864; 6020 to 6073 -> 0.05 mag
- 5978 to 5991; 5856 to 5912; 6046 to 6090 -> -0.04 mag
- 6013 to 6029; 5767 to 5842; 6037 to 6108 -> 0.05 mag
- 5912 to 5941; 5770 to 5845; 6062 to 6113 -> 0.02 mag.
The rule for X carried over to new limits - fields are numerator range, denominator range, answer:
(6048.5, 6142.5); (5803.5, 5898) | 1.09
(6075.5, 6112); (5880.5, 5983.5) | 1.10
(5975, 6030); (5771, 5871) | 1.03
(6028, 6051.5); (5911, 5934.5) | 1.03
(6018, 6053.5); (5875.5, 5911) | 1.15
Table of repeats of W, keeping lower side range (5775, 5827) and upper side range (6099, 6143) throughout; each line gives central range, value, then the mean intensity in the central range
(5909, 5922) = 0.8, 3.6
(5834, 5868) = -0.9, 3.94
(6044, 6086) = -1.1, 3.88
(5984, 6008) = 0.0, 3.8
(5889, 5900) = 1.9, 3.16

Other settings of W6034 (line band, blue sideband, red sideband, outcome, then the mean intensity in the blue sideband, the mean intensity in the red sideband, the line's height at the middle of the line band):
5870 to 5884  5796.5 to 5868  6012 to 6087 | 0.1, 3.96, 3.84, 3.94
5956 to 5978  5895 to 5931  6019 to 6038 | -0.5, 3.64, 3.87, 3.75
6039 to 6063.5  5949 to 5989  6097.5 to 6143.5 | 0.2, 3.83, 3.77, 3.8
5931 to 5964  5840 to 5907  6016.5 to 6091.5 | -0.8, 3.69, 3.84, 3.75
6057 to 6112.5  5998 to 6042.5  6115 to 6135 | -1.5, 3.82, 3.75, 3.78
